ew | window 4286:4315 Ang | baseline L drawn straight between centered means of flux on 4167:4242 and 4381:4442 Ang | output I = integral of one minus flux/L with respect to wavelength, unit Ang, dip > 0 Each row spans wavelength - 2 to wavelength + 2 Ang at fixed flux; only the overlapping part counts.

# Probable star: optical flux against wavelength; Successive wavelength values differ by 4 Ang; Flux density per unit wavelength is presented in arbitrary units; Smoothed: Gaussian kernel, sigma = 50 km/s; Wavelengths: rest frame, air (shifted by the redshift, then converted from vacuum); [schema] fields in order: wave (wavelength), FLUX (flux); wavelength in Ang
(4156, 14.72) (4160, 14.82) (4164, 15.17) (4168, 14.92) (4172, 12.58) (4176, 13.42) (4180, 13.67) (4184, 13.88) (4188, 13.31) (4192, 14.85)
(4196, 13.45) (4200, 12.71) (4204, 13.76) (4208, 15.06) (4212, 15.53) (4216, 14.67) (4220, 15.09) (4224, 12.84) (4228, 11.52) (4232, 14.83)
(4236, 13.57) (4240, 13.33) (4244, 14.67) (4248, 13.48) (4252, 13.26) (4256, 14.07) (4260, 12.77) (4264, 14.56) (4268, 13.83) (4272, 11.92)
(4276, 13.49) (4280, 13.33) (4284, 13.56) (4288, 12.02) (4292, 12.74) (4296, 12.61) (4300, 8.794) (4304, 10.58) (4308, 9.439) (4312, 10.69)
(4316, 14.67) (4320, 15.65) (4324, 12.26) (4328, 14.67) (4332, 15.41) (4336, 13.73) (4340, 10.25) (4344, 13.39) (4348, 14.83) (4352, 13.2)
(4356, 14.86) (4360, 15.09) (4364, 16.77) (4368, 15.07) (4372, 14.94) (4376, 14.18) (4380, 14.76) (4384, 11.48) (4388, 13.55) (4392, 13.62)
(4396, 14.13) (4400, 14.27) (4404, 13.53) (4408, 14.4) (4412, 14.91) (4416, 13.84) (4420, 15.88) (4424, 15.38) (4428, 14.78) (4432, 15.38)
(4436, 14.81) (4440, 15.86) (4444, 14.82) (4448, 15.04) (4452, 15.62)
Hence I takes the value 6.1 Ang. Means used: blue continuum 13.8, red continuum 14.4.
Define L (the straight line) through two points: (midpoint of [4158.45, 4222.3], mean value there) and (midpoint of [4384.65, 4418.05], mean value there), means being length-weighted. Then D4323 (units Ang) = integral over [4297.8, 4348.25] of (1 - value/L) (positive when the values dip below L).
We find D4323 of 5.22 Ang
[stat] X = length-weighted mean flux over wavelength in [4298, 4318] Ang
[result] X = 10.8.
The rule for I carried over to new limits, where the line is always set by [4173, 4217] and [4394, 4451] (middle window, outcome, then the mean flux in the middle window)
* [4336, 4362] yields 1.7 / 13.6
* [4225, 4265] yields 1.7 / 13.6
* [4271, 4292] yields 2.1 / 12.9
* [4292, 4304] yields 2.8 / 11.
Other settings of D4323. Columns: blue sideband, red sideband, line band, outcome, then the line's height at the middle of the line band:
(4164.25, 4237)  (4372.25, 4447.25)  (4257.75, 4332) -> 7.5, 14.1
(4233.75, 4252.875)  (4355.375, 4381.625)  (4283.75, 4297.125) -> 1.5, 14.2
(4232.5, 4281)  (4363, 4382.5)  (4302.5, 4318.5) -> 3.1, 14.2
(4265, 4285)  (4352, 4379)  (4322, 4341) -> 1.2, 14.3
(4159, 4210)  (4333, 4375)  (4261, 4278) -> 0.8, 14.1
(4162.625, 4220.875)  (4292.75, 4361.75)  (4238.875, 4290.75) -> 0.3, 13.5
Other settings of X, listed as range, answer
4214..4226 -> 14.2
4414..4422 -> 14.9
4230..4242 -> 13.9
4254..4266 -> 13.8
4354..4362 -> 15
